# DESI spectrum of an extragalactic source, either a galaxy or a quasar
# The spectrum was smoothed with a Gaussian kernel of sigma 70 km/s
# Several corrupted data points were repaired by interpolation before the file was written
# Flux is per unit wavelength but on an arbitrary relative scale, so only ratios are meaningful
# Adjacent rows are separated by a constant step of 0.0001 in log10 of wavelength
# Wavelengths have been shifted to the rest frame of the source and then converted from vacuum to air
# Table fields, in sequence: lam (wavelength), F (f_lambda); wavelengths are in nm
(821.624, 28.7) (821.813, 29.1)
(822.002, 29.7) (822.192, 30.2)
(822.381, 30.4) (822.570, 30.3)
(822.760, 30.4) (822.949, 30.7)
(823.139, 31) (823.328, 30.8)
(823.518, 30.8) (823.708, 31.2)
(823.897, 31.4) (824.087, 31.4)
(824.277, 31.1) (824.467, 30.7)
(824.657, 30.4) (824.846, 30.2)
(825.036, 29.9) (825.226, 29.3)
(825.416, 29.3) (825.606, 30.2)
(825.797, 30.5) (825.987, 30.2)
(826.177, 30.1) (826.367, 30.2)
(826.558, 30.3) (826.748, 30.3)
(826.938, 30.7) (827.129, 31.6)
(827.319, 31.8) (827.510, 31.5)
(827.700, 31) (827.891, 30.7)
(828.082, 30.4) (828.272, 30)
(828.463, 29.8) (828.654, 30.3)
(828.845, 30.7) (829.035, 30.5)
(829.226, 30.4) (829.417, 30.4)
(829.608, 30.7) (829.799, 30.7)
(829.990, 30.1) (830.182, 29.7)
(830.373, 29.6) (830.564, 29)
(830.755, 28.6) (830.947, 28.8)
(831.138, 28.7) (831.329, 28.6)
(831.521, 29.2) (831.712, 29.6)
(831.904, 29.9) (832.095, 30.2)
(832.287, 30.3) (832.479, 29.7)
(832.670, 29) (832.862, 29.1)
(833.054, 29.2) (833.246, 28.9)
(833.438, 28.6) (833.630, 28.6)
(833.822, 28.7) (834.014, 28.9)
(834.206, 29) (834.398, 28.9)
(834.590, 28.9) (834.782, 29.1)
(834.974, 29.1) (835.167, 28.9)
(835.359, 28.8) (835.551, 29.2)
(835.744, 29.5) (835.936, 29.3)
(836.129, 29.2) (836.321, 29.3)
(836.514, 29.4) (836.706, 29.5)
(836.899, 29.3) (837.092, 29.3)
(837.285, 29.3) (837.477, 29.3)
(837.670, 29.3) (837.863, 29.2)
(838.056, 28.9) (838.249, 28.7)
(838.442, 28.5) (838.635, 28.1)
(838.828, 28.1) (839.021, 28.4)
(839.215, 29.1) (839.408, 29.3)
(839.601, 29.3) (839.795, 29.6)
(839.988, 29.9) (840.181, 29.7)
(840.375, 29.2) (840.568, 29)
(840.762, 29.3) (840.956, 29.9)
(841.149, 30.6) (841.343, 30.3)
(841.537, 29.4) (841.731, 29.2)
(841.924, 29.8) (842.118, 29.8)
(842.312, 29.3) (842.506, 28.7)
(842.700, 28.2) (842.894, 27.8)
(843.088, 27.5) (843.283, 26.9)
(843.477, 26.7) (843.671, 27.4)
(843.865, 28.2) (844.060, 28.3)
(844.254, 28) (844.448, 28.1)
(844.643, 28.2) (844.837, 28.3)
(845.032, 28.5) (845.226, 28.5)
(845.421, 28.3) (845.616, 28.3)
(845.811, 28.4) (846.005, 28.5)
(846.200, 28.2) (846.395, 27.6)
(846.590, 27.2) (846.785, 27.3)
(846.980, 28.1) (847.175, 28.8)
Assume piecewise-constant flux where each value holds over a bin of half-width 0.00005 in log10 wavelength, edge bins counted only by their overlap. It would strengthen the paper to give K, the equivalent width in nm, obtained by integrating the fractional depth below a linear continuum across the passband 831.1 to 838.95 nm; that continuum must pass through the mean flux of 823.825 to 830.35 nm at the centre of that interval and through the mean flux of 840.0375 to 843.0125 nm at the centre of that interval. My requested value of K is 0.20 nm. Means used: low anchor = 30.5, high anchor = 29.3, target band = 29.1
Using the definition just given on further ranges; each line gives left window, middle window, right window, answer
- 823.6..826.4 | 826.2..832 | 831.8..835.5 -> -0.06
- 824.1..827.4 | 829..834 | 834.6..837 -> 0.04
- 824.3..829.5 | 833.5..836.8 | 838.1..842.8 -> 0.07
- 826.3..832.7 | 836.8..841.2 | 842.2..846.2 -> -0.05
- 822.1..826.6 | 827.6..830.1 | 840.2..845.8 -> -0.03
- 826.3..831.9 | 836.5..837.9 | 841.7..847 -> -0.01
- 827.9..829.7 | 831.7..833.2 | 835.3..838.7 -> 0.01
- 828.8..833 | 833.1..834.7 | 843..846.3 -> 0.03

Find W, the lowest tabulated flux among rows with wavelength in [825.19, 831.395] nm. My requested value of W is 28.6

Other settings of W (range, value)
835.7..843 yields 27.8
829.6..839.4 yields 28.1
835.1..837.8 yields 28.8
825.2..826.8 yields 29.3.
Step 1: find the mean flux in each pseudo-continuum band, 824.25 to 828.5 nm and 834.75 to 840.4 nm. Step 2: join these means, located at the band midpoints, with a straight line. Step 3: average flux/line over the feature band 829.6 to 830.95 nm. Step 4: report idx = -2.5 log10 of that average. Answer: 0.01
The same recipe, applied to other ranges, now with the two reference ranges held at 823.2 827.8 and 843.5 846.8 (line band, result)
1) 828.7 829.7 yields -0.014 mag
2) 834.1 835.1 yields 0.016 mag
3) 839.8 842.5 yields -0.039 mag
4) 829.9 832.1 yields 0.022 mag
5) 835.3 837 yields -0.002 mag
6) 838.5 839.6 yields 0.007 mag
